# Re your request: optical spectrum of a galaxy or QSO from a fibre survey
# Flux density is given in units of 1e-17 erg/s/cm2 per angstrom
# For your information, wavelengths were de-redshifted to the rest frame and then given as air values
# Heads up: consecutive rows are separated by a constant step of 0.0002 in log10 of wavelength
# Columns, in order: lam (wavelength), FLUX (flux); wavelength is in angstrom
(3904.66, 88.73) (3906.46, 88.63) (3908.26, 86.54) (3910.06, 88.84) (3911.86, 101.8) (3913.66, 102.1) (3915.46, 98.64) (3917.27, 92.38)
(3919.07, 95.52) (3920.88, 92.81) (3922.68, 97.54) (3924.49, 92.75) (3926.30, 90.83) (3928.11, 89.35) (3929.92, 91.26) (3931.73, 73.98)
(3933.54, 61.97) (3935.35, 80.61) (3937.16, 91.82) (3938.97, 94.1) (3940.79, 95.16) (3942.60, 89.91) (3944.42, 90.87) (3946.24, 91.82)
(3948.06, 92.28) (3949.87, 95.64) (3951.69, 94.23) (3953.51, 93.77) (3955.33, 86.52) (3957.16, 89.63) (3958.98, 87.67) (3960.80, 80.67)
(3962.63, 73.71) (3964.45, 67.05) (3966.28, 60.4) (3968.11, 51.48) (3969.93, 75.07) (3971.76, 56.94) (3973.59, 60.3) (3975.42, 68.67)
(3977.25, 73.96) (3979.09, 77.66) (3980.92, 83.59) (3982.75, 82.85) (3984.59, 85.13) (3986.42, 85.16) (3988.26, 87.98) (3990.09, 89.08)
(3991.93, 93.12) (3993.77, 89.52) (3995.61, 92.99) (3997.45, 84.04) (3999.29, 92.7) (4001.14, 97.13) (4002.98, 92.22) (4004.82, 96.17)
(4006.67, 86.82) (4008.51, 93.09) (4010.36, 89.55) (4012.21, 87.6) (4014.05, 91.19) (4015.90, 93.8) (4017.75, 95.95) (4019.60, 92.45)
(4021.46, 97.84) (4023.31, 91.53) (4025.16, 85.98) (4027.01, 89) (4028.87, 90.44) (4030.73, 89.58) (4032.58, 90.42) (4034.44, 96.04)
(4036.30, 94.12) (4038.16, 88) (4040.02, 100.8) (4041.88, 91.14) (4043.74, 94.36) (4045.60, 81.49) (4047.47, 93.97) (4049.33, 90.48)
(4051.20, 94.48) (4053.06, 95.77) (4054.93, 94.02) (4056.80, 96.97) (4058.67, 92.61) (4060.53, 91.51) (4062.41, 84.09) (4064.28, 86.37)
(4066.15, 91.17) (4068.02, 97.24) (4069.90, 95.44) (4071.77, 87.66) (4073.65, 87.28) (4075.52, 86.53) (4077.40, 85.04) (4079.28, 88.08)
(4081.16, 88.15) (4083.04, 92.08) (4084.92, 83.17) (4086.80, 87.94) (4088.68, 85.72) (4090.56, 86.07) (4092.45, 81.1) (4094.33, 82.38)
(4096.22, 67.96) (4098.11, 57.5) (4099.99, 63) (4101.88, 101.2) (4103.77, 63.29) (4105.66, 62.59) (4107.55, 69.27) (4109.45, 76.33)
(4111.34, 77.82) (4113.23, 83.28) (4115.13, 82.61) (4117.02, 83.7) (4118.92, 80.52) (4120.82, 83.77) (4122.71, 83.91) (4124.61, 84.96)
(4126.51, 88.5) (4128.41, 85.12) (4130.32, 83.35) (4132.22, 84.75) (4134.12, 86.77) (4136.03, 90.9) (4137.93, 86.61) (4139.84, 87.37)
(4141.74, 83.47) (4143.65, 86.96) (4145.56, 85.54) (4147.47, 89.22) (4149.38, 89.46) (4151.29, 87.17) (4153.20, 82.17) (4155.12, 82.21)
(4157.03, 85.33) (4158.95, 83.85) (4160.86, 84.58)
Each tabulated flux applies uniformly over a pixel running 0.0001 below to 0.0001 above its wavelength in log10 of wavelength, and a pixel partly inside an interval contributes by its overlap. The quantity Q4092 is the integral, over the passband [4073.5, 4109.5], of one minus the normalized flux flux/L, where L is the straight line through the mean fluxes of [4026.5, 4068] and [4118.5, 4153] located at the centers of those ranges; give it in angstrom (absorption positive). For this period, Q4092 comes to 3.78 angstrom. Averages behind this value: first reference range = 91.8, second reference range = 86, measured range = 79.6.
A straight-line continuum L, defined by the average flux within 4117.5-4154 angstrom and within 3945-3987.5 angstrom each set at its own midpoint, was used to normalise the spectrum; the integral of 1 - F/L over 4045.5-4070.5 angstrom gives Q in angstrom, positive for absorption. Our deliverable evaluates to -2.9 angstrom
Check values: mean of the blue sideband 79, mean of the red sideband 85.8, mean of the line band 92.1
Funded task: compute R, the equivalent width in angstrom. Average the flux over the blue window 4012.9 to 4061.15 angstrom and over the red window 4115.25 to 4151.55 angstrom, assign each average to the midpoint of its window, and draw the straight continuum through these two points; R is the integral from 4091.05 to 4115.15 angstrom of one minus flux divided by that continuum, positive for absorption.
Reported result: 3.7 angstrom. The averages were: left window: 92.5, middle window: 74.4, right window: 85.8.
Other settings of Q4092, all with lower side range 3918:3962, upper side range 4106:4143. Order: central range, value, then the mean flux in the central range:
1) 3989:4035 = -2.5 angstrom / 91.5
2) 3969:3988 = 2.7 angstrom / 75.4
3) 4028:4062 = -2.7 angstrom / 92.4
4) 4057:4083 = -1.5 angstrom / 89.6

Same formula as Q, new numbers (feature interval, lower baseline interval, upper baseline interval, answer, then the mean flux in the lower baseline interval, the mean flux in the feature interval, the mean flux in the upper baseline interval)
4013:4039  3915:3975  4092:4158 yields -2.9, 83.9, 91.9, 81.5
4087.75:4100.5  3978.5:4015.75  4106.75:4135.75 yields 1.3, 89.1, 75.2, 82.6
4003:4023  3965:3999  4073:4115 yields -3.6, 77.9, 92.4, 79.8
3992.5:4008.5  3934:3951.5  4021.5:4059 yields 0.0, 90.8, 91.6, 92.2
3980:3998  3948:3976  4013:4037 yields -0.9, 76.8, 87.4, 92.1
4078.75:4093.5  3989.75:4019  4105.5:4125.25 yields -0.7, 91.6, 86.5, 79.5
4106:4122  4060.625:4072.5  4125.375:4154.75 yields 1.6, 90.4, 79.1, 86.4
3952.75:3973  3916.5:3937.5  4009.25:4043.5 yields 3.3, 87.4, 74.4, 92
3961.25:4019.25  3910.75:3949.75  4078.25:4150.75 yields 3.6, 90.9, 82.5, 82.3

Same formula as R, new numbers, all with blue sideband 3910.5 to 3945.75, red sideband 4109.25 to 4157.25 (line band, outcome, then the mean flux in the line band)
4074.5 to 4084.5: -0.16 angstrom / 87.7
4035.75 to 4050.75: -0.76 angstrom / 91.8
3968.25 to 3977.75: 2.55 angstrom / 65.5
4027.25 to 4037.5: -0.48 angstrom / 91.7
